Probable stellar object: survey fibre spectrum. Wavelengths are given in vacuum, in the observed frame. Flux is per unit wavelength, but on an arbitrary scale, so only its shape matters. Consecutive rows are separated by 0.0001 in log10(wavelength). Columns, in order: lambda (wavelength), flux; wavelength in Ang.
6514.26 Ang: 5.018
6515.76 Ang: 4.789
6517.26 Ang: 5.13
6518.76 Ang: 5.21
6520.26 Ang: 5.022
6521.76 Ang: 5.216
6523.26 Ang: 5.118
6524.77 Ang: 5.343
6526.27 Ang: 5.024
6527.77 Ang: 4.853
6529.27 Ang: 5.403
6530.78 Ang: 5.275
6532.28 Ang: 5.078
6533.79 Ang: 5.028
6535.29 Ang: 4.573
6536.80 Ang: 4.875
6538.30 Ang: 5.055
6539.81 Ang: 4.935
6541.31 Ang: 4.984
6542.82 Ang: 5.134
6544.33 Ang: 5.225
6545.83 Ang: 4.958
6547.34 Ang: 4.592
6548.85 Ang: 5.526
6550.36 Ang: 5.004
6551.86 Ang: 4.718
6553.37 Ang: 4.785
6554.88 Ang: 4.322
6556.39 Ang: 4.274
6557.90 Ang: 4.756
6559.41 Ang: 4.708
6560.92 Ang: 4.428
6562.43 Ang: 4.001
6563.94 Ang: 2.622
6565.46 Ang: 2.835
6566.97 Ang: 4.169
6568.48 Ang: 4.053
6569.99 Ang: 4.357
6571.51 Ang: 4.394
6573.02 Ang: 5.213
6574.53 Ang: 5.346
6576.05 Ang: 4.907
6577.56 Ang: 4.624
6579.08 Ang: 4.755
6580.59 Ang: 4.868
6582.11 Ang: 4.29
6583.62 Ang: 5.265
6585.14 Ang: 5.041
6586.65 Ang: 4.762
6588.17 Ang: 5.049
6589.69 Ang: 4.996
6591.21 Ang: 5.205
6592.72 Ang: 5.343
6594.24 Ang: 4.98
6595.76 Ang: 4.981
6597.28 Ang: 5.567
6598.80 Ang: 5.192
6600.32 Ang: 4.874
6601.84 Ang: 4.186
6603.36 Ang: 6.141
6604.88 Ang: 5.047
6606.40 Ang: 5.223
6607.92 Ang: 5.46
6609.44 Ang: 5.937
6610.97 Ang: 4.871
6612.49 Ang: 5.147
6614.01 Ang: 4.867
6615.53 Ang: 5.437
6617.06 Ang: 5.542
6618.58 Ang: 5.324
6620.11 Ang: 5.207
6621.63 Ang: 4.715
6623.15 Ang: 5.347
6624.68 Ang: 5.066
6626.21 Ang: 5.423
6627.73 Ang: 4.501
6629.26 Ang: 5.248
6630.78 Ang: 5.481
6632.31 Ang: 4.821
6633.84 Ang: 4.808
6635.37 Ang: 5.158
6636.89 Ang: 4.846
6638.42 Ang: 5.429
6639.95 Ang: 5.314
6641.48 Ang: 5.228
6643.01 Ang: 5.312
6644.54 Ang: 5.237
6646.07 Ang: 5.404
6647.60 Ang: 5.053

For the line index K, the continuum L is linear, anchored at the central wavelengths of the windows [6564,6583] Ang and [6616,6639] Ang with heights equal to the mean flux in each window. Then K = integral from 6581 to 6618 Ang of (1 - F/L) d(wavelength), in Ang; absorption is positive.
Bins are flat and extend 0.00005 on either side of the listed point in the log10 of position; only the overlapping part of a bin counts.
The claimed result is -2.9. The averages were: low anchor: 4.42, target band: 5.14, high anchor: 5.13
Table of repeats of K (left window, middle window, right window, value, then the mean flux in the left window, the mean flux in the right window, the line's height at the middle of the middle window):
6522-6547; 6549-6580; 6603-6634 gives 4.1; 5.05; 5.22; 5.11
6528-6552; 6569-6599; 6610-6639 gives 0.8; 5.03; 5.12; 5.08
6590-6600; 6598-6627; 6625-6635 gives -0.5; 5.19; 5.05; 5.12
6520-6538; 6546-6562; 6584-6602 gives 1.1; 5.07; 5.05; 5.06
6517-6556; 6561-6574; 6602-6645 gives 2.7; 5.01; 5.2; 5.08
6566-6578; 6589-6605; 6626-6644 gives -1.1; 4.6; 5.12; 4.81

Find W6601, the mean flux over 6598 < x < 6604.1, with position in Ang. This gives 5.1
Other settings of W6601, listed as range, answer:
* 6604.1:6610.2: 5.42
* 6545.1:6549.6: 5.02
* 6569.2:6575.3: 4.82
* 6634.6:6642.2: 5.2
